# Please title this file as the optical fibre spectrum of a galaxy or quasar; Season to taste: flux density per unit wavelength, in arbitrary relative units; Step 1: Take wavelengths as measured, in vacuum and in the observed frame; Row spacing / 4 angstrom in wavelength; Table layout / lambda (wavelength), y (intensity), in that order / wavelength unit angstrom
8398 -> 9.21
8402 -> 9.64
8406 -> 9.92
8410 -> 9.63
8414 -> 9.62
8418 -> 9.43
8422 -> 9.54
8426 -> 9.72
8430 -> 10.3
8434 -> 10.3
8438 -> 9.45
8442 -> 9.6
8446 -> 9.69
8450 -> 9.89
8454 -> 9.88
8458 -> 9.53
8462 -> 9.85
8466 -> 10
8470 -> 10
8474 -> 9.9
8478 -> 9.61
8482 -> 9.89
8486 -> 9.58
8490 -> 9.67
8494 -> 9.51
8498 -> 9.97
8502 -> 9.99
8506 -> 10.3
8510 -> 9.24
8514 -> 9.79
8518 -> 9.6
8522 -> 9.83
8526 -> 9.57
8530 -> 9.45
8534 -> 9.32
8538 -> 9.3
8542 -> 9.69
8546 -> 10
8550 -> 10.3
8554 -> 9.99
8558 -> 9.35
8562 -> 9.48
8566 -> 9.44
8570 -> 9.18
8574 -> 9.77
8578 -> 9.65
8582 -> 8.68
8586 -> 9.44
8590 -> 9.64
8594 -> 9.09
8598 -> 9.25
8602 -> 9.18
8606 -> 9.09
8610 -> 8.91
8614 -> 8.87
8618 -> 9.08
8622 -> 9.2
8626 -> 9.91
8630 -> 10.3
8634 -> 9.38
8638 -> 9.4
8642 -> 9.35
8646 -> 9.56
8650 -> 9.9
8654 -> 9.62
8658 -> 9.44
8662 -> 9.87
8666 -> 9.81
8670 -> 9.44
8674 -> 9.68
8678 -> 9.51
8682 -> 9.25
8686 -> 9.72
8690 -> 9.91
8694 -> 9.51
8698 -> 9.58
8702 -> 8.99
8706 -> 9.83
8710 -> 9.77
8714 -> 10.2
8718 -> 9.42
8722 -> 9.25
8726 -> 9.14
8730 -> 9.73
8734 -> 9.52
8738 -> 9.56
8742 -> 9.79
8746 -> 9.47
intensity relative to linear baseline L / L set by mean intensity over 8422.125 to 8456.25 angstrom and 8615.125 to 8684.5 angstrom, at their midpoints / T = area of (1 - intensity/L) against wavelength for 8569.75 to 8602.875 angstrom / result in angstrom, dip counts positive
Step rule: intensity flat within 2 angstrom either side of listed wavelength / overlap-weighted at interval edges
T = 1.1 angstrom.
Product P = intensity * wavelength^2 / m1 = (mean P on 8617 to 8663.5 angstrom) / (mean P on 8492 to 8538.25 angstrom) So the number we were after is 1.0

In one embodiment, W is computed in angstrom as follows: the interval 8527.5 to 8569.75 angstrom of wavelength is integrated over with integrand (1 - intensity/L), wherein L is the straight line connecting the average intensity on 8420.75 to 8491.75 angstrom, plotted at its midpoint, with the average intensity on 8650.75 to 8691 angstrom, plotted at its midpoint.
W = 0.5 angstrom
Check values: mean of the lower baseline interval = 9.8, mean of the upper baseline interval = 9.63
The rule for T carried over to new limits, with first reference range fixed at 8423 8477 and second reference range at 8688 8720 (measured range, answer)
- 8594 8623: 1.9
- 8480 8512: 0.1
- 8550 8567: 0.2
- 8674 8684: 0.2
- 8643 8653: 0.0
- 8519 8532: 0.2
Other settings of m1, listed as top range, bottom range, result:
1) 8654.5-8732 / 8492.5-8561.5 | 1.03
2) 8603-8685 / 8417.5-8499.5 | 1.01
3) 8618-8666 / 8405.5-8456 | 1.03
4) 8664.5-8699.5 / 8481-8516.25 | 1.03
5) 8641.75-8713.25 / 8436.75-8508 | 1.03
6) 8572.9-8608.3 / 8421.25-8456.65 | 0.98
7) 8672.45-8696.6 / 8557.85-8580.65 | 1.04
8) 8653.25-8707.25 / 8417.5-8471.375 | 1.03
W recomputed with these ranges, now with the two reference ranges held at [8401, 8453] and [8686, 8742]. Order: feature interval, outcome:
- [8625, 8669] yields -0.2 angstrom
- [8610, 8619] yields 0.6 angstrom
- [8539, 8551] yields -0.3 angstrom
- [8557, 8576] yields 0.4 angstrom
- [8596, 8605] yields 0.4 angstrom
